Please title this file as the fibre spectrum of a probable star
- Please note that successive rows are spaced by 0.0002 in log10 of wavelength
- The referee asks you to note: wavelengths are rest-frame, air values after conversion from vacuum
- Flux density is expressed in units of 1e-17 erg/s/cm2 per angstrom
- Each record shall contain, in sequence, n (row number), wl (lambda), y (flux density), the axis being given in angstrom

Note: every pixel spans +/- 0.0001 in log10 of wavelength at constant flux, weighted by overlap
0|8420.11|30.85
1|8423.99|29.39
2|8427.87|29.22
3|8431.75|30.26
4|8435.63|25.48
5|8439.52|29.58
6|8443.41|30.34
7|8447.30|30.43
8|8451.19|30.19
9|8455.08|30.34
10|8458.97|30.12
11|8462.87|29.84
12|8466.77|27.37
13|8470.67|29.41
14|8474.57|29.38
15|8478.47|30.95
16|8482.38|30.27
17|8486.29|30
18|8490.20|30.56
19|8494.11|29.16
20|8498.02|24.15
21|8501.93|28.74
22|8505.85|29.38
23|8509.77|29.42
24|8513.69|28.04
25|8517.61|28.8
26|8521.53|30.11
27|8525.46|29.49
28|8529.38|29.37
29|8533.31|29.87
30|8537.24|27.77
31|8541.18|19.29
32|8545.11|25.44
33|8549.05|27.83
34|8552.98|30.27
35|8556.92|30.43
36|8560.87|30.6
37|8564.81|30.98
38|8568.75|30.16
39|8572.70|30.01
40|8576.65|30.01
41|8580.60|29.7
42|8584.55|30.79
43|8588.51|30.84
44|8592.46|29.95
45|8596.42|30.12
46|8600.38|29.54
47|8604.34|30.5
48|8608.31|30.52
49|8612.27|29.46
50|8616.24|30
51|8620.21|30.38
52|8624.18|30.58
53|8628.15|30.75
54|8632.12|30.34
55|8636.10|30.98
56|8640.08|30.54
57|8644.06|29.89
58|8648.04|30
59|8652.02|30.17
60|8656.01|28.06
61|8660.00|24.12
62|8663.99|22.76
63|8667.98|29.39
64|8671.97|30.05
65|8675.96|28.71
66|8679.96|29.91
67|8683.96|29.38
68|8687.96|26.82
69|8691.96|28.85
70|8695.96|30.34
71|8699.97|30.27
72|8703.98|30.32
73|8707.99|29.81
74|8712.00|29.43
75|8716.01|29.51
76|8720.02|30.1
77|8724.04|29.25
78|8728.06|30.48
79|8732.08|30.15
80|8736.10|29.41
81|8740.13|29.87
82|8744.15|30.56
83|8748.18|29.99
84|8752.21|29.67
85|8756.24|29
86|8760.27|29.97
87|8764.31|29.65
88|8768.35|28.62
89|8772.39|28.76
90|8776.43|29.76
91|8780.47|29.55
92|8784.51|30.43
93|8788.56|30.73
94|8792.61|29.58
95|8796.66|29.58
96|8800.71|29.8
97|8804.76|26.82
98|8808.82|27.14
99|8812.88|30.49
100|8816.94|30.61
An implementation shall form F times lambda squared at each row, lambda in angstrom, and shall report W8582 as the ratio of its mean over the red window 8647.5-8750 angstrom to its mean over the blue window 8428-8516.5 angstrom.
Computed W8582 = 1.05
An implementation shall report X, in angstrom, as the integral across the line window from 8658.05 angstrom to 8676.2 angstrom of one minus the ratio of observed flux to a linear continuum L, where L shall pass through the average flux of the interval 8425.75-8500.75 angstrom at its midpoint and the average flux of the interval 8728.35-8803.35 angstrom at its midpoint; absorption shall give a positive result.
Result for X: 1.7 angstrom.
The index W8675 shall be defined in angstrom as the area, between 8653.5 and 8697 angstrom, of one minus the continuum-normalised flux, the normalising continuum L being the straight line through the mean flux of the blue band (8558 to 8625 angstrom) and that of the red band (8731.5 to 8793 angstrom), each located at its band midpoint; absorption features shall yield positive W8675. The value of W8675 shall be 2.9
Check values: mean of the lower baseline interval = 30.2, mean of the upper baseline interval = 29.7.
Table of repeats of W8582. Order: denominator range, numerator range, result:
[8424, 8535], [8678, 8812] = 1.07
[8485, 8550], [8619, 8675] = 1.07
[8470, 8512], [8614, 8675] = 1.04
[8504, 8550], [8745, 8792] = 1.12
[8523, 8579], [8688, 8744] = 1.08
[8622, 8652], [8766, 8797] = 1.01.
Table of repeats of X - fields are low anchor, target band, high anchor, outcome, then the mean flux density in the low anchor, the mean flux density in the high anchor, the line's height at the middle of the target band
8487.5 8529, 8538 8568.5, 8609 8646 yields 1.5 angstrom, 28.8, 30.3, 29.4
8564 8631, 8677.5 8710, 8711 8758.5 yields 0.5 angstrom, 30.2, 29.8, 29.9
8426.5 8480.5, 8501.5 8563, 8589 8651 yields 2.9 angstrom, 29.5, 30.3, 29.9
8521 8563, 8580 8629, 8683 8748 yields -2.6 angstrom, 28.2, 29.7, 28.7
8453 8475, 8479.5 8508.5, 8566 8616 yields 0.6 angstrom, 29.4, 30.1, 29.6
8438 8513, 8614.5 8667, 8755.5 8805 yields 0.6 angstrom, 29.4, 29.5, 29.5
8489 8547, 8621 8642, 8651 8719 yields -1.6 angstrom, 27.9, 28.7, 28.5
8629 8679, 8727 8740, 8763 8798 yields -0.3 angstrom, 28.8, 29.6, 29.3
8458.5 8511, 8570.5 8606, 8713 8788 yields -0.9 angstrom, 29.2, 29.7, 29.4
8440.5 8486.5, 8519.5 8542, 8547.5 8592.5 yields 1.5 angstrom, 29.9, 30.2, 30.1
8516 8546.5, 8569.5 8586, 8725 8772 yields -1.2 angstrom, 27.5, 29.7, 28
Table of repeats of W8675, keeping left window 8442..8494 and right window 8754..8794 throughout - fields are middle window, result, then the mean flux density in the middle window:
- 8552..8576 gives -0.5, 30.4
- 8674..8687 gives 0.2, 29.1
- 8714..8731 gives -0.1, 29.9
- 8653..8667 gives 1.9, 25.7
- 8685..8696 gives 0.5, 28.4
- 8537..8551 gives 2.4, 24.7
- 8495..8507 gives 1.0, 27.5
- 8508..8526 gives 0.4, 29.1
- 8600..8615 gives -0.1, 30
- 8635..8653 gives -0.3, 30.3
